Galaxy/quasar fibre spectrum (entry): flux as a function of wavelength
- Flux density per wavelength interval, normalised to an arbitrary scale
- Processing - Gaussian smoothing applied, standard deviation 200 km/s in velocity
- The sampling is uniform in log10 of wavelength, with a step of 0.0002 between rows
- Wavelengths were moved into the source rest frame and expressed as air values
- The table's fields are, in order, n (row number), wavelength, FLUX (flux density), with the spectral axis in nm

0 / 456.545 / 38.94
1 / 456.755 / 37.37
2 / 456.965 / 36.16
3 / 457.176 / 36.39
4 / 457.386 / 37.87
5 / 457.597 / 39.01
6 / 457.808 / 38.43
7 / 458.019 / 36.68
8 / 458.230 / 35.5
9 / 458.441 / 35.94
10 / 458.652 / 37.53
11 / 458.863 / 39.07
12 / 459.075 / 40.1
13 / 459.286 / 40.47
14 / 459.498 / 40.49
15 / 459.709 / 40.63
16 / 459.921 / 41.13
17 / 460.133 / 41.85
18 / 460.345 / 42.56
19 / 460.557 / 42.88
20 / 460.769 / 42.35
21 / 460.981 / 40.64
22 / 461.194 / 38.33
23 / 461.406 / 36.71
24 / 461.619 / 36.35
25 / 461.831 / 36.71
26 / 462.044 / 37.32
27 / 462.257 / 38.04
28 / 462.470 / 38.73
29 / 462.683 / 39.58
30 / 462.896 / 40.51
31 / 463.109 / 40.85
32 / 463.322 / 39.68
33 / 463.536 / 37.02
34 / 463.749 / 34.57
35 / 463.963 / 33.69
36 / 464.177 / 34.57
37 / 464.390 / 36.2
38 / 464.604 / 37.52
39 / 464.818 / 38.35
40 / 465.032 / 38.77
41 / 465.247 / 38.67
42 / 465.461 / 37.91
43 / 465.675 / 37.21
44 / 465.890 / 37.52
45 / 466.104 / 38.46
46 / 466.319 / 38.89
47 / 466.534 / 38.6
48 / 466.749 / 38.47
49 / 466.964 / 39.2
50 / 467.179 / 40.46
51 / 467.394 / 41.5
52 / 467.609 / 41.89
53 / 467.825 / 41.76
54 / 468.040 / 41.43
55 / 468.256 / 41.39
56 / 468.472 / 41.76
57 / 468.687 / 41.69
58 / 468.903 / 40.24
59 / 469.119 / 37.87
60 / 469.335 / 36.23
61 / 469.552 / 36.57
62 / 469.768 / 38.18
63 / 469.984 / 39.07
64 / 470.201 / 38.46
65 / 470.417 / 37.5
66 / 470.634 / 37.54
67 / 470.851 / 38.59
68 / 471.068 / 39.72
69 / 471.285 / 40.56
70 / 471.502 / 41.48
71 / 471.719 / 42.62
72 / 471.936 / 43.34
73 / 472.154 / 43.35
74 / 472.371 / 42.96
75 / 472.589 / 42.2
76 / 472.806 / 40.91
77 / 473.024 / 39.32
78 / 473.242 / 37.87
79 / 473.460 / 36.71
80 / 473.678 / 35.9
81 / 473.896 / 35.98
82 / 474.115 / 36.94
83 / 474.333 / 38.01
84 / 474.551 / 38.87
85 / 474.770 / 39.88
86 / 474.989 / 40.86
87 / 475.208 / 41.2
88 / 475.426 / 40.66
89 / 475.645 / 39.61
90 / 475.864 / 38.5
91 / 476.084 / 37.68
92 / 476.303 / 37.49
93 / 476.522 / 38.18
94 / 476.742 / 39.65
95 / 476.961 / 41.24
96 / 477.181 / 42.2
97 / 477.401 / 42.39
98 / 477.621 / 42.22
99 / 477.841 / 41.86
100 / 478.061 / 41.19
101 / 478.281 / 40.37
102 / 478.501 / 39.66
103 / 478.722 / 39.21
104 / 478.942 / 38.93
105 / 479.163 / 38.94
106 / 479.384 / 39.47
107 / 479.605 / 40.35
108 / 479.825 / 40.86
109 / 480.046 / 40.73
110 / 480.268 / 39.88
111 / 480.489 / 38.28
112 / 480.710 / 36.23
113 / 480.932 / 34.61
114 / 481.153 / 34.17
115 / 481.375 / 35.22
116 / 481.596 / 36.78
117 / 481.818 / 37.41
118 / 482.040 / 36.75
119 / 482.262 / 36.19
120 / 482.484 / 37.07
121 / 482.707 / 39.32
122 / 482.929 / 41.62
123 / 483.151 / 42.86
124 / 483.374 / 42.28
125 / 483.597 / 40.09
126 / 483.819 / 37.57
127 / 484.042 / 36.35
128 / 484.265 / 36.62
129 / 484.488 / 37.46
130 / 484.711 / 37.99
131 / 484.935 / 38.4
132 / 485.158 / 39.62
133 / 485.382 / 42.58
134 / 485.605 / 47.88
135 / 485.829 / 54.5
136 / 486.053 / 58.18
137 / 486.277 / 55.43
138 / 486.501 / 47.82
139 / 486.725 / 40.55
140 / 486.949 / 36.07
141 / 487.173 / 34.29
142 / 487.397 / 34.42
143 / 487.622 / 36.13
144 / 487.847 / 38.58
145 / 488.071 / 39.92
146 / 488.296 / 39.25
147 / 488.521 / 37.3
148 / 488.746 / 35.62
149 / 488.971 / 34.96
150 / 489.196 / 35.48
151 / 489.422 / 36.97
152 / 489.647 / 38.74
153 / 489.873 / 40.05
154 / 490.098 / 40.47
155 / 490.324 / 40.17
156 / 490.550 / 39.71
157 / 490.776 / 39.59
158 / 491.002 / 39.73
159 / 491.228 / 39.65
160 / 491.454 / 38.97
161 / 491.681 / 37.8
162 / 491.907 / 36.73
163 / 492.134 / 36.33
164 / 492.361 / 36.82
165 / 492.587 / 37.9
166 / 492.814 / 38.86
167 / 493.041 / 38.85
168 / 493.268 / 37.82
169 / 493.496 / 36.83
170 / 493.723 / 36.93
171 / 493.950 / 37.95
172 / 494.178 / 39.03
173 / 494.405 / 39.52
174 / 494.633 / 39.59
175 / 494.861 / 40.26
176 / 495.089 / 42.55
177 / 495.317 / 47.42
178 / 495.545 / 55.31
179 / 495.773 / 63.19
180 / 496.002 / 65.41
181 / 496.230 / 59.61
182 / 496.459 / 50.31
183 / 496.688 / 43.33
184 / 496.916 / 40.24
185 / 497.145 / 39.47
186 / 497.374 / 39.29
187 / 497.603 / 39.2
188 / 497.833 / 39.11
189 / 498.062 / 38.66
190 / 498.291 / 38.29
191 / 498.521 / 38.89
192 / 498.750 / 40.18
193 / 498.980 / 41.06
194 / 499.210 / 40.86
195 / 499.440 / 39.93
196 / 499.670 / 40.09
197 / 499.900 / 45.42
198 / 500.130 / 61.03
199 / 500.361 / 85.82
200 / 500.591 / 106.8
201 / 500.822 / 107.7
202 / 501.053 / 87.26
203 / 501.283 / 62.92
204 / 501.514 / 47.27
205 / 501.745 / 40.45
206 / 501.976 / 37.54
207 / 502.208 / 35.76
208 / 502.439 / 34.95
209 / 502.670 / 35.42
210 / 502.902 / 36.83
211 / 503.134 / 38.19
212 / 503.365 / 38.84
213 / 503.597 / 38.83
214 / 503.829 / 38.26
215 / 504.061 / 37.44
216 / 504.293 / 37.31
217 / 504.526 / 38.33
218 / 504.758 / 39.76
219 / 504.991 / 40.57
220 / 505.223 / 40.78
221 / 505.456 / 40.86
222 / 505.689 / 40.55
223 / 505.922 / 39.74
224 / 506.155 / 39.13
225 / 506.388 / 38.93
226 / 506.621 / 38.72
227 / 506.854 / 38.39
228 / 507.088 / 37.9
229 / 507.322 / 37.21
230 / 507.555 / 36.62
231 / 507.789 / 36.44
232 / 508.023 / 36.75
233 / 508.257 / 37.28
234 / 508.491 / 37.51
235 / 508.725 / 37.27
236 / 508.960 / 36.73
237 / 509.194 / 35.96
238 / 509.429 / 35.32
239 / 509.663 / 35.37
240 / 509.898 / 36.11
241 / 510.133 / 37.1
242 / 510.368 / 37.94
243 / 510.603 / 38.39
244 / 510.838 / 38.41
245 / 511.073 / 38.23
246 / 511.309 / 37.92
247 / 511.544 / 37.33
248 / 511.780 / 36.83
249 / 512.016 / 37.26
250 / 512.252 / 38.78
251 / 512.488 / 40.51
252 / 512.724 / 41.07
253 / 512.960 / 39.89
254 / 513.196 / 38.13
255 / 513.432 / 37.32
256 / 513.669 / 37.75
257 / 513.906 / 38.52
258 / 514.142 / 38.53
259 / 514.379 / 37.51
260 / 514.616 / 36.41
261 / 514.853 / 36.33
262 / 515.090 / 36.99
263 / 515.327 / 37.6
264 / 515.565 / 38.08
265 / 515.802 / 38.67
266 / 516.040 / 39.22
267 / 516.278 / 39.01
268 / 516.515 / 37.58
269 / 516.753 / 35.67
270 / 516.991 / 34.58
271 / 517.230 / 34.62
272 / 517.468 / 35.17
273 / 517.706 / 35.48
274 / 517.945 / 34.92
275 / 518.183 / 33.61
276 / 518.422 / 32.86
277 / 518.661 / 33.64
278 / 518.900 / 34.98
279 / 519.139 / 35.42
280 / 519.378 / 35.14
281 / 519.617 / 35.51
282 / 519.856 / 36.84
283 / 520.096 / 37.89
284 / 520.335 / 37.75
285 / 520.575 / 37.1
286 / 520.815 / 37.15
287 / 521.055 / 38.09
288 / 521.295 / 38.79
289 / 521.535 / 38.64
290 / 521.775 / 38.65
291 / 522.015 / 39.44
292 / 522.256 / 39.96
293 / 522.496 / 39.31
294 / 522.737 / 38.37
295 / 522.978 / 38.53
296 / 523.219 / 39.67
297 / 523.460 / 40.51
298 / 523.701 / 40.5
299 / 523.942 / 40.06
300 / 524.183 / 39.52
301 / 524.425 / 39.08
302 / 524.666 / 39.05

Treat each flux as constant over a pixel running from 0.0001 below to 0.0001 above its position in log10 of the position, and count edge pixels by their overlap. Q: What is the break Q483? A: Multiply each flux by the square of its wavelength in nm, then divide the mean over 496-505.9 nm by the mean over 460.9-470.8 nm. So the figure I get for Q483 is 1.4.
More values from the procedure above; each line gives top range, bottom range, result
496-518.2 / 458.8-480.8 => 1.23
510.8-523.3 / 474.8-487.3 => 1.07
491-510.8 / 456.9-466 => 1.32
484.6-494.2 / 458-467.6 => 1.15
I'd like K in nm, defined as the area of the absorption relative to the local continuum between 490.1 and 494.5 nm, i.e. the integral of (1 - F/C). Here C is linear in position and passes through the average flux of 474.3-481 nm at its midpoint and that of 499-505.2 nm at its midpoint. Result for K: 0.69 nm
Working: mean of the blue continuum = 39.7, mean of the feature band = 38.4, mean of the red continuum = 49.5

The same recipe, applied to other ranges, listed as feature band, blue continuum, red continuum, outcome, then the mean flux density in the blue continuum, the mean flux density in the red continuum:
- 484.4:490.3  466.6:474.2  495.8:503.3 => 0.64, 39.7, 50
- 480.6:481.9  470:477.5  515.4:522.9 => 0.12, 39.6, 36.9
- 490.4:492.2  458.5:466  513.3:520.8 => -0.05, 38.7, 36.5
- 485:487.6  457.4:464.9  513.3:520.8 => -0.46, 38.6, 36.5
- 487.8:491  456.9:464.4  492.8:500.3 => 0.33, 38.5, 43.8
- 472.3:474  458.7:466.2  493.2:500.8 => 0.11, 38.7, 47.8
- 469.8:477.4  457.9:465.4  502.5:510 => -0.24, 38.6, 37.9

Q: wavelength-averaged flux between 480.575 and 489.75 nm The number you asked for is 39.5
